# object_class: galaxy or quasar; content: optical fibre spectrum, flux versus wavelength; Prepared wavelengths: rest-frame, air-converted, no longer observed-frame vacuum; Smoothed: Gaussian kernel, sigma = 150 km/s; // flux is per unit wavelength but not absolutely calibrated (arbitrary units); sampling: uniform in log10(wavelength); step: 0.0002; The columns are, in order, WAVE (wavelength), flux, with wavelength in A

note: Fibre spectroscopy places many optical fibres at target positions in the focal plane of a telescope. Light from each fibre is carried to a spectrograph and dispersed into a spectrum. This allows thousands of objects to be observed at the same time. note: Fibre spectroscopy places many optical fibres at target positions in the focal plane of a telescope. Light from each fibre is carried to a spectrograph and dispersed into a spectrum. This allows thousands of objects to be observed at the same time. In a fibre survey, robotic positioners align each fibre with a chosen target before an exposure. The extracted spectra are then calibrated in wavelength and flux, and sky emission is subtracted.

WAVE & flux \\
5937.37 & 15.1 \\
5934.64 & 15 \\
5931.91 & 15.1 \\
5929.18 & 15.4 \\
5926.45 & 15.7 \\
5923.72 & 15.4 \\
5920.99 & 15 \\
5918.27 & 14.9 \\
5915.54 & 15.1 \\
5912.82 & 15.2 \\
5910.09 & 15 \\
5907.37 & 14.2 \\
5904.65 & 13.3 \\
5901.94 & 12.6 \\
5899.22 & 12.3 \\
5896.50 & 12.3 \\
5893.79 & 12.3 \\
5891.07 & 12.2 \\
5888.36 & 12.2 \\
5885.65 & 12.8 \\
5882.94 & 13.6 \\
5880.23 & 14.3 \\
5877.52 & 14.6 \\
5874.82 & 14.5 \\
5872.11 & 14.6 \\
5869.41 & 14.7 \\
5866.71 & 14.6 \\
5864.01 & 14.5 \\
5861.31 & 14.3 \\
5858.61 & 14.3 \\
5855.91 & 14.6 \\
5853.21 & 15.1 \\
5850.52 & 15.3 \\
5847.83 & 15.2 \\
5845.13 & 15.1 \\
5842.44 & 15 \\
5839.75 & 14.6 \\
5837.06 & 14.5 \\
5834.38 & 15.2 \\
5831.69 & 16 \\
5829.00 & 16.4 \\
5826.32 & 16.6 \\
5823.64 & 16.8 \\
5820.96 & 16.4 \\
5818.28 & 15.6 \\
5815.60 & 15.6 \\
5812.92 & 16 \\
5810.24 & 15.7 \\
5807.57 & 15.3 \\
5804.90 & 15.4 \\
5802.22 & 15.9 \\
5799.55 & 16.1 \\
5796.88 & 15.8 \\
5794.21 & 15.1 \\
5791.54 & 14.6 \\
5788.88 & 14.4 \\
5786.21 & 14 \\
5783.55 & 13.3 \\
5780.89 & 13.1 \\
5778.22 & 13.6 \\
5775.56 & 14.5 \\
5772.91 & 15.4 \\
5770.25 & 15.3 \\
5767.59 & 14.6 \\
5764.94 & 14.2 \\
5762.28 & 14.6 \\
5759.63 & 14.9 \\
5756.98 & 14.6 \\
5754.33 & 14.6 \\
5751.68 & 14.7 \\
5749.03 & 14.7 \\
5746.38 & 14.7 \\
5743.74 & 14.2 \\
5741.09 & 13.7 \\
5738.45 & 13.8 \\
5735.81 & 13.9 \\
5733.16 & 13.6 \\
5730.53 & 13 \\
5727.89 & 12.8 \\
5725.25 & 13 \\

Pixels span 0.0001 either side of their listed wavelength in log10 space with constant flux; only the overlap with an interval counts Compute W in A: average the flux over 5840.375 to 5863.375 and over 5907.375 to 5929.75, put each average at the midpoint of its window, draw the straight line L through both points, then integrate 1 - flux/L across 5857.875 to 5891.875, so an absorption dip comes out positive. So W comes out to 2.23 A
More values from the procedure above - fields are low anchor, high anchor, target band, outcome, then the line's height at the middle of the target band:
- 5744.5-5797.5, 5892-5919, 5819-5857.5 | -3.79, 14.1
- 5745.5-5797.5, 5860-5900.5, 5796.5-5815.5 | -2.02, 14.2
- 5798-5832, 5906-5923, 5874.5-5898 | 3.22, 15.2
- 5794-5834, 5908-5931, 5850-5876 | 1.57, 15.6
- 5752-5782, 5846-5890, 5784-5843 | -4.31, 14.4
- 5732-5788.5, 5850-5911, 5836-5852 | -1.16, 14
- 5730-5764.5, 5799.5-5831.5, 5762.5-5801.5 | 1.39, 15.1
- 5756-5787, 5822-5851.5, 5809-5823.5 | -0.74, 15.2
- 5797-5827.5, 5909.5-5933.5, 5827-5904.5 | 6.86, 15.6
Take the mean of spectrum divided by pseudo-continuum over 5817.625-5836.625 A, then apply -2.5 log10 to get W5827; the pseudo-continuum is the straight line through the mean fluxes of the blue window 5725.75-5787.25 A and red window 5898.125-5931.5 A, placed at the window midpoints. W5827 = -0.13 mag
